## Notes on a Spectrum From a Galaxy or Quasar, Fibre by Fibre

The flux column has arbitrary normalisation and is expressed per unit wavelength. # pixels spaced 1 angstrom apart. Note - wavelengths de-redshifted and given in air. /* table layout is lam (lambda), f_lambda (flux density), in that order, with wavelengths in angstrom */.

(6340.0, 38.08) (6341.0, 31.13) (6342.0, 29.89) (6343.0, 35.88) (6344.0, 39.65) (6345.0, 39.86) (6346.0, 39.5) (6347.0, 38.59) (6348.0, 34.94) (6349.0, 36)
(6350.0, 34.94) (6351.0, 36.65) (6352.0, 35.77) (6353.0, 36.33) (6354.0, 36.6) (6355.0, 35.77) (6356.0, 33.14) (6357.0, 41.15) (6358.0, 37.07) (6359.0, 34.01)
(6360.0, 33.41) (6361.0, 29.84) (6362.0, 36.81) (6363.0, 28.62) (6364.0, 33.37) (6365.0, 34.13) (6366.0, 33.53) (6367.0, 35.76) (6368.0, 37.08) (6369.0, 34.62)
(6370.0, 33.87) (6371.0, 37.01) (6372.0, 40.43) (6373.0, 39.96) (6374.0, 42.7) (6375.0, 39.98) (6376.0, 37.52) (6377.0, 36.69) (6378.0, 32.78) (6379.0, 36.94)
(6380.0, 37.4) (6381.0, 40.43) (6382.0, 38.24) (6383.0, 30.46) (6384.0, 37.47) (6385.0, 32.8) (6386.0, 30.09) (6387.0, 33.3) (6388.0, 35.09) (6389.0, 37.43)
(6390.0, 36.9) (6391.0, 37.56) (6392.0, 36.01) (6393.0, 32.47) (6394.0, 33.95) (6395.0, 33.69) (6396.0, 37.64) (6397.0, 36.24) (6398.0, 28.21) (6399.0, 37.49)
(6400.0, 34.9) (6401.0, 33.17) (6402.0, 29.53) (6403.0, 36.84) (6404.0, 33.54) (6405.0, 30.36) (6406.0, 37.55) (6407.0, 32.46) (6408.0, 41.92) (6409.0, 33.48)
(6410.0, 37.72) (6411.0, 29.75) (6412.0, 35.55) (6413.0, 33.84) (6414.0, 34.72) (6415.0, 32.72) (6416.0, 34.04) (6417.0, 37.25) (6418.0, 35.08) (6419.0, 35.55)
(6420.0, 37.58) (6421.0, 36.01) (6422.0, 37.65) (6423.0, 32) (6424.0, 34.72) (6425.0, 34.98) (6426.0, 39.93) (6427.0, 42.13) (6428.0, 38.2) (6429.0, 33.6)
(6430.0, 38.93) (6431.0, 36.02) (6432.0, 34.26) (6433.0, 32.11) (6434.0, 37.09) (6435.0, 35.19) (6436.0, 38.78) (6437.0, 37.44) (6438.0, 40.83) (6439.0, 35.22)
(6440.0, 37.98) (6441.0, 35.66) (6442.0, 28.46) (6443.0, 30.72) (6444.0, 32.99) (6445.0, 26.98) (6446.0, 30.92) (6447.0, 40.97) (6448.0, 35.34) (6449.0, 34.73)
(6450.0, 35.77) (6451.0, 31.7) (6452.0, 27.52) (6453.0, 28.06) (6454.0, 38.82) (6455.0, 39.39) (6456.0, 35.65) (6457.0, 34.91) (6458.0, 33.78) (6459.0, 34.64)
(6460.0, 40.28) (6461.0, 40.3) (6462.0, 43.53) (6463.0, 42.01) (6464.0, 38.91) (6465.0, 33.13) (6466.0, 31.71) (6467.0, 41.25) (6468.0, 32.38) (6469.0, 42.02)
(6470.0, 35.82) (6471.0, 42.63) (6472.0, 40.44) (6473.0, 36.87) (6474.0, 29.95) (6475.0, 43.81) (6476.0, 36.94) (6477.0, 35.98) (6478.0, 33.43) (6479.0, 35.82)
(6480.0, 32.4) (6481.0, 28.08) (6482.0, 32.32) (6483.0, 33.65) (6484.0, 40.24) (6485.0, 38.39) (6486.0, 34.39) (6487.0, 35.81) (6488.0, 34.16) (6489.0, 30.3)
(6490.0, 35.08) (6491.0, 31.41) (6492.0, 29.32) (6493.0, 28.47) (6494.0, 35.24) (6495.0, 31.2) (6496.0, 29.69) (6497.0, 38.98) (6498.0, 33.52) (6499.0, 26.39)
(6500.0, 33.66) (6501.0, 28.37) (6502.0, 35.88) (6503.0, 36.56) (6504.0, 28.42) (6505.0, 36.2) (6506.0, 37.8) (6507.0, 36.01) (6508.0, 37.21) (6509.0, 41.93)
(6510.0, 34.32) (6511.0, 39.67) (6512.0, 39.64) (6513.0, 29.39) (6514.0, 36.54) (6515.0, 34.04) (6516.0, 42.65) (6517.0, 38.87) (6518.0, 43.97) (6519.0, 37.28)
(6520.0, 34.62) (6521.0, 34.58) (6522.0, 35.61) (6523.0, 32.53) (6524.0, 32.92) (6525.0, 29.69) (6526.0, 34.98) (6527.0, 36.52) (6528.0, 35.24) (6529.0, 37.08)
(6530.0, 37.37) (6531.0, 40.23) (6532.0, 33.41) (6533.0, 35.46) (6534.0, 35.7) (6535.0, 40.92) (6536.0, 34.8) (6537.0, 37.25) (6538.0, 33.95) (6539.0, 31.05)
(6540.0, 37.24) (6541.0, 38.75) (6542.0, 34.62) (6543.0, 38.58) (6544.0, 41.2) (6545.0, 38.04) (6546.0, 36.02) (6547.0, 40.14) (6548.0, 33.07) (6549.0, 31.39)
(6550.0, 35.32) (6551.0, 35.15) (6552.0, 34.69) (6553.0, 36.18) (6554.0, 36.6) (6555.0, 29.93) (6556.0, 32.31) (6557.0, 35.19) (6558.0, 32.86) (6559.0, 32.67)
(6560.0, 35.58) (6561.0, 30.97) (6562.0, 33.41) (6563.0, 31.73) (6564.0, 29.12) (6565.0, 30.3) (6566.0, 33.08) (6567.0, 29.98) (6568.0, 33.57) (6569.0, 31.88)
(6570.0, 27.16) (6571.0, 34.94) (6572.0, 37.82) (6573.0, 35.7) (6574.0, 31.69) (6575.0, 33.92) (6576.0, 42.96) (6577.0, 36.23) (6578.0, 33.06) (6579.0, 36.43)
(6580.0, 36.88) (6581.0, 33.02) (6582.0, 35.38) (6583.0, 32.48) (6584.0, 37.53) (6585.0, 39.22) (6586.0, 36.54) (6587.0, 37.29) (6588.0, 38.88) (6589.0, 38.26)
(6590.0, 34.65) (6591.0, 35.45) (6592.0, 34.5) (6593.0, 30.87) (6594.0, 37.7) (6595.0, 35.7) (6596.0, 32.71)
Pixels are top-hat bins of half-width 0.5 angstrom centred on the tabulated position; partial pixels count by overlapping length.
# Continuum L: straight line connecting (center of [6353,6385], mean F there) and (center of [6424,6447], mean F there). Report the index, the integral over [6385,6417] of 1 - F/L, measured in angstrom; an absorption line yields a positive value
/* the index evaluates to 1.1 angstrom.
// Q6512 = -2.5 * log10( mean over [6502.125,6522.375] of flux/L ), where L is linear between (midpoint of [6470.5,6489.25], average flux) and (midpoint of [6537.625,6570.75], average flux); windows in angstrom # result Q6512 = -0.06 mag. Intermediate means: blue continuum 35.6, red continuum 34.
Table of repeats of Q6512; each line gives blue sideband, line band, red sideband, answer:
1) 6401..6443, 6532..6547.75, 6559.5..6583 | -0.08 mag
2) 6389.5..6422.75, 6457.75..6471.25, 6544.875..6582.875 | -0.10 mag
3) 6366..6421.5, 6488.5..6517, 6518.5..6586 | 0.02 mag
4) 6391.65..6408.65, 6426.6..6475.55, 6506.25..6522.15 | -0.01 mag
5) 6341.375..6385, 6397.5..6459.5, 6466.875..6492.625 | 0.02 mag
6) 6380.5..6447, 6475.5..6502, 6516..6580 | 0.06 mag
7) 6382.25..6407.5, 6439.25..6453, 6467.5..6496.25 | 0.05 mag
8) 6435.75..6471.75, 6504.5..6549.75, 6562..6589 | -0.04 mag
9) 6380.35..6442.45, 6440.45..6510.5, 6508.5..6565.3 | 0.02 mag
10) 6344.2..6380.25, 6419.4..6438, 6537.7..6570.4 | -0.03 mag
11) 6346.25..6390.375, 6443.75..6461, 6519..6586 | 0.03 mag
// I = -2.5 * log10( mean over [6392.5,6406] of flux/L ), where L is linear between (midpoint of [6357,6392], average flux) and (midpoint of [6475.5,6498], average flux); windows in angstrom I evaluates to 0.05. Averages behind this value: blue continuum 35.8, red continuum 33.7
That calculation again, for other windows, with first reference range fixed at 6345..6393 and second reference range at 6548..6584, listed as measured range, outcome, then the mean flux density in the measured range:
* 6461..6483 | -0.06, 36.7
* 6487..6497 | 0.08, 32.2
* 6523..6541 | -0.04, 35.5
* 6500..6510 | -0.03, 35.2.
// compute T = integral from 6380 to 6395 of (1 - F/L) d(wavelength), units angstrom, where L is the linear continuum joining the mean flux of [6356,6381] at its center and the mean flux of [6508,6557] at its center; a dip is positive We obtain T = 0.4 angstrom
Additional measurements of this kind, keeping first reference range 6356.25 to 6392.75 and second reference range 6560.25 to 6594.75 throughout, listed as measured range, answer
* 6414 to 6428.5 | -0.3 angstrom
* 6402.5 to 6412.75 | 0.2 angstrom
